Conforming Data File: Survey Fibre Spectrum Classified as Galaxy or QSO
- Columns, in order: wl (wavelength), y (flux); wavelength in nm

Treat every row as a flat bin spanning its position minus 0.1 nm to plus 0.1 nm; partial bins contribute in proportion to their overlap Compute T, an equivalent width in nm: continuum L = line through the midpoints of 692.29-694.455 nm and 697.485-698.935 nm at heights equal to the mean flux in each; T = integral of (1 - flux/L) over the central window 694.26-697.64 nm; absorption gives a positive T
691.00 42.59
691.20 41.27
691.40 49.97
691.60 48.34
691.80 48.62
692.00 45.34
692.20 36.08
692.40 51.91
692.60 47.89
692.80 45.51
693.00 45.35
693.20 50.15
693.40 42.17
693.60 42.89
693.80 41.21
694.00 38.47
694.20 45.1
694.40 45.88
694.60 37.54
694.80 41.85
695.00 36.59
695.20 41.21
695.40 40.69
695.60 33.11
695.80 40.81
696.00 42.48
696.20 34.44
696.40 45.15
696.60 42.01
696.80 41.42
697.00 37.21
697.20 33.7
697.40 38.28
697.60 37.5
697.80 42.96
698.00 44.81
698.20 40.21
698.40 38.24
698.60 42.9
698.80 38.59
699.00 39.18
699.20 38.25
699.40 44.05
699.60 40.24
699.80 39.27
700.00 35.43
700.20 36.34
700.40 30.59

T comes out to 0.26 nm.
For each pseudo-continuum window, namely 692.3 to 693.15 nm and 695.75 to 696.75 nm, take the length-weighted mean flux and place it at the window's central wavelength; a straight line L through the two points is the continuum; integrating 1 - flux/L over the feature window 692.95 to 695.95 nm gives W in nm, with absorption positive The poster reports 0.20 nm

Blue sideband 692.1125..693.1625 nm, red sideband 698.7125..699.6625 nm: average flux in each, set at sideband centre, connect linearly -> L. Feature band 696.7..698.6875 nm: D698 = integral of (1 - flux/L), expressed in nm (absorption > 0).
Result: 0.08 nm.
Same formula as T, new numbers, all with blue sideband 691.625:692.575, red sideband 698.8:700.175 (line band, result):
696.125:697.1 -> 0.04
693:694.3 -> 0.03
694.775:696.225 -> 0.13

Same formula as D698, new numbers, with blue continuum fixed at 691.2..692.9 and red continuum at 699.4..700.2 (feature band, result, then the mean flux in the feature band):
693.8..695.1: 0.092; 40.9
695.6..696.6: 0.054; 40.1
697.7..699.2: -0.026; 40.8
